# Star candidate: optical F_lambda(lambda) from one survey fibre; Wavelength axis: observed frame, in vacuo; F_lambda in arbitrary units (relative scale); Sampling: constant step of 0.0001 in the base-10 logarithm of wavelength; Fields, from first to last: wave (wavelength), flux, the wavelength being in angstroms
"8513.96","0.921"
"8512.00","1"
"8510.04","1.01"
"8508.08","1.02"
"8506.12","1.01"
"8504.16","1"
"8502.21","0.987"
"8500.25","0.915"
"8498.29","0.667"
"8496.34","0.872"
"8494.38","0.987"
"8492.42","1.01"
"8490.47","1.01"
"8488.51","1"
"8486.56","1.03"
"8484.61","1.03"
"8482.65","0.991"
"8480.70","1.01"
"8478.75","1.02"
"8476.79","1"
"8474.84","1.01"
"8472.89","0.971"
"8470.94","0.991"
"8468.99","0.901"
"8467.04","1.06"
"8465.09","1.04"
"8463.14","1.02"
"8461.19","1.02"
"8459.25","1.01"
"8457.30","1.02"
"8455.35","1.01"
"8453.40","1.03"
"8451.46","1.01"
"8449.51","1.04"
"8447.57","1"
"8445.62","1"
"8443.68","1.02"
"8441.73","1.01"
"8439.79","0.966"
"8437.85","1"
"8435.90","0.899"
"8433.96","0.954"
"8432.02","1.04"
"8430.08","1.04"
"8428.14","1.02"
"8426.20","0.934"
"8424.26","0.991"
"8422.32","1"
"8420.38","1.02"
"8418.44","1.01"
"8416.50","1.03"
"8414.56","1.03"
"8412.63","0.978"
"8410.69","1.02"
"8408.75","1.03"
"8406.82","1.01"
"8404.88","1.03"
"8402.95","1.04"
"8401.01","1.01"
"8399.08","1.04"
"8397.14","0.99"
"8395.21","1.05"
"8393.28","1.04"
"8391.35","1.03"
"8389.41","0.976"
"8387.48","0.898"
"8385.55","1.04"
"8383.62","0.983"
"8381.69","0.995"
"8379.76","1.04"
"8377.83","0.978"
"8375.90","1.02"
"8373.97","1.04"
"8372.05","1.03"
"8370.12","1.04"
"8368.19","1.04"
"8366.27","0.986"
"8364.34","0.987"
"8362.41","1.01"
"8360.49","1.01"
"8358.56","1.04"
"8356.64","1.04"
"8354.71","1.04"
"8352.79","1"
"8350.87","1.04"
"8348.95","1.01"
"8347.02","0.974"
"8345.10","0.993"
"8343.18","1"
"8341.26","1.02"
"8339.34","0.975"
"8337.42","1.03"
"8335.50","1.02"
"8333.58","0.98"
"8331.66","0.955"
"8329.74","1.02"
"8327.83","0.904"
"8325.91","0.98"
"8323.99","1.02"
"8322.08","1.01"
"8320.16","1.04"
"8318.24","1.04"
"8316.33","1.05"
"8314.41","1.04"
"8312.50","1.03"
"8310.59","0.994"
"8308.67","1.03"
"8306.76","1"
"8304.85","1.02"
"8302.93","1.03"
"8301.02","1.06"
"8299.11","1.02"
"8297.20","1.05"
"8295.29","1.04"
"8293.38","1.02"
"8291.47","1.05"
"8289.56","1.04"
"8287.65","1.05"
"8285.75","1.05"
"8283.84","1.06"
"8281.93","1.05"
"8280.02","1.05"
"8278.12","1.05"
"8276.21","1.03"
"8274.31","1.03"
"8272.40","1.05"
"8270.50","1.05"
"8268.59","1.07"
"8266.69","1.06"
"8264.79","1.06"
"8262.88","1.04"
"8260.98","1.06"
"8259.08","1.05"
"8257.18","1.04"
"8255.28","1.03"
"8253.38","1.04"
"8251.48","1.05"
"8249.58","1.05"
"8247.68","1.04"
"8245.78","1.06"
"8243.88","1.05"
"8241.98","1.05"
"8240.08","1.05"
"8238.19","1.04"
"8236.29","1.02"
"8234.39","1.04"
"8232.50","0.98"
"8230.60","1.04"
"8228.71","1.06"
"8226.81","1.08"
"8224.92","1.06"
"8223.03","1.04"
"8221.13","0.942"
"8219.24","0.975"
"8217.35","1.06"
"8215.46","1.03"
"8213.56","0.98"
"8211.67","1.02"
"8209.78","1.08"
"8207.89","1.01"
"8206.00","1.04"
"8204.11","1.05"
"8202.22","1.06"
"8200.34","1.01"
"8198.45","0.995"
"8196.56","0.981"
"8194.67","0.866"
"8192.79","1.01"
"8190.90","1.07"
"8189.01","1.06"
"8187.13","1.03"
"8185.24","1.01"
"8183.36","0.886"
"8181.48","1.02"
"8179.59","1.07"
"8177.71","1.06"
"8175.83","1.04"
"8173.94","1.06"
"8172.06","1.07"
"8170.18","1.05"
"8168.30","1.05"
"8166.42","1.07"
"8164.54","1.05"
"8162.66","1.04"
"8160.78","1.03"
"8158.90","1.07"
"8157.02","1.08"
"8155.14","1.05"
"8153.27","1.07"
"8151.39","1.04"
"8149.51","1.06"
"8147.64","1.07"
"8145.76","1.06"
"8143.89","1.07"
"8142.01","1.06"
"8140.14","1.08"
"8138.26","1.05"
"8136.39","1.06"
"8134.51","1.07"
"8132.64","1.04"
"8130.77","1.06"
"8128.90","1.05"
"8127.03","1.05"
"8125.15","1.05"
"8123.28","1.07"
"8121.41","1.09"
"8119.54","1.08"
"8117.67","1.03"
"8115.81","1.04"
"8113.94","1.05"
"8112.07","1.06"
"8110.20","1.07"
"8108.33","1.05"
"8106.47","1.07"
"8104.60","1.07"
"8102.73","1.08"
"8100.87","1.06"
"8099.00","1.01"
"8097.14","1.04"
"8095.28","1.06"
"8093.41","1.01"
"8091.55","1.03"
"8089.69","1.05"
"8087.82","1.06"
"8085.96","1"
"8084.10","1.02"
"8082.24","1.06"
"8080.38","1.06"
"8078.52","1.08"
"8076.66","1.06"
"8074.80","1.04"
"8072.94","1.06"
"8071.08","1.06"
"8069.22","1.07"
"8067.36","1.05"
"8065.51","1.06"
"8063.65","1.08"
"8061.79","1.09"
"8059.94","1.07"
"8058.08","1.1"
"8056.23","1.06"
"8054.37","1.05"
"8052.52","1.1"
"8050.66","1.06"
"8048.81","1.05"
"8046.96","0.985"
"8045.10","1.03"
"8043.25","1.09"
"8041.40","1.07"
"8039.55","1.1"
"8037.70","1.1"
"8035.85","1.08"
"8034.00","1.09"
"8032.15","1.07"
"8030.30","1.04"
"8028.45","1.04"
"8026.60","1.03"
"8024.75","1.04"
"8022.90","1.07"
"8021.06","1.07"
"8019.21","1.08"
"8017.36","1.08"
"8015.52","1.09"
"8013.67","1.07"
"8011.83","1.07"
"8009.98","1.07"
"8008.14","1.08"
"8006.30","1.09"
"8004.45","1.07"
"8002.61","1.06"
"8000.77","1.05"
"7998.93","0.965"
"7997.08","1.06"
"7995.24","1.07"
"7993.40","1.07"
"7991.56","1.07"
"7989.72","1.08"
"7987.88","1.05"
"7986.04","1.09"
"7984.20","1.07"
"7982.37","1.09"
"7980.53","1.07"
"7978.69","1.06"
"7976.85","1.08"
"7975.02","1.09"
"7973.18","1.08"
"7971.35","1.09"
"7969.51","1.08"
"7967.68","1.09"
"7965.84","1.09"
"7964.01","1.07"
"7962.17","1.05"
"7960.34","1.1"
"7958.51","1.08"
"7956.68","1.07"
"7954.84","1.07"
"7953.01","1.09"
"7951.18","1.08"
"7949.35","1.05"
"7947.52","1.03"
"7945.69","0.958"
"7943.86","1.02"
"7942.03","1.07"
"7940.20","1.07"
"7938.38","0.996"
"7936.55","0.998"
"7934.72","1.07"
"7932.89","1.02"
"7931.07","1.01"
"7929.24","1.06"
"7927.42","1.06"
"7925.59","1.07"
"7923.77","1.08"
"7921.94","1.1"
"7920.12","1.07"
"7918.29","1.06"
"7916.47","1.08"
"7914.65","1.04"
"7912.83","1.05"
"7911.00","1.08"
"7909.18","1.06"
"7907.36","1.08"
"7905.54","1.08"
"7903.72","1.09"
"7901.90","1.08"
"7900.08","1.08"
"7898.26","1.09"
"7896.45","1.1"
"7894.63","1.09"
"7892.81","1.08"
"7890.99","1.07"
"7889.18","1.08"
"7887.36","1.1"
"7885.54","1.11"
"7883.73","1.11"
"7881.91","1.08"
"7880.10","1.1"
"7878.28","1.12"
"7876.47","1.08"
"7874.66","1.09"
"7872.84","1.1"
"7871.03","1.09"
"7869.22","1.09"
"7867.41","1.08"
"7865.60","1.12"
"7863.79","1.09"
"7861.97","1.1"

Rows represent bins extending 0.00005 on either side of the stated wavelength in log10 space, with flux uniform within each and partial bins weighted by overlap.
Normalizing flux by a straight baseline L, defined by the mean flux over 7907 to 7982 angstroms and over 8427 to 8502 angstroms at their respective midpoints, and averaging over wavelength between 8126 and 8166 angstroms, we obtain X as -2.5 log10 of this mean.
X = -0.02 mag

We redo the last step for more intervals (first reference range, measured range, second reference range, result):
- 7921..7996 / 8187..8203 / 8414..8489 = 0.029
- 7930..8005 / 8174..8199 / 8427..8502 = 0.021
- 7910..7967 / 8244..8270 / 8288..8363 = -0.028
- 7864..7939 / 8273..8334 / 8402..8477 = -0.002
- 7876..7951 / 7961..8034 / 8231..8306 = -0.007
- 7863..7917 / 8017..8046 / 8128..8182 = 0.004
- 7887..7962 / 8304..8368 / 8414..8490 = 0.009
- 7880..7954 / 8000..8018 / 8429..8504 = -0.021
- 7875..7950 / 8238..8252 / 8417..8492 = -0.022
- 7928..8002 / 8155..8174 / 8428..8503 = -0.026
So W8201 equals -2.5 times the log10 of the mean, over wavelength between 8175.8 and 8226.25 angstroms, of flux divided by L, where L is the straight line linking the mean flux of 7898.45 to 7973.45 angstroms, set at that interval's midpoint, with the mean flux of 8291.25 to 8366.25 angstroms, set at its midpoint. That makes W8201 0.01 mag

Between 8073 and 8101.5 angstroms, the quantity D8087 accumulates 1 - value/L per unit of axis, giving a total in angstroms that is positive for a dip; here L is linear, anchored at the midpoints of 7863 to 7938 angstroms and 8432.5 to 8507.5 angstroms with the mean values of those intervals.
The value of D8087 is 0.1 angstroms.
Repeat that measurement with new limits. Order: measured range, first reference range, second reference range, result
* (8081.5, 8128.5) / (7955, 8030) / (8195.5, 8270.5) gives 0.13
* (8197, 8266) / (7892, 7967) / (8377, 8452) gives -0.58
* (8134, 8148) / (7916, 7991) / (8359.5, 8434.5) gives -0.32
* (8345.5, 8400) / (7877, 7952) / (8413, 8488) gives 0.03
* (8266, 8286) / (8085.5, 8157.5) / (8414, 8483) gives -0.37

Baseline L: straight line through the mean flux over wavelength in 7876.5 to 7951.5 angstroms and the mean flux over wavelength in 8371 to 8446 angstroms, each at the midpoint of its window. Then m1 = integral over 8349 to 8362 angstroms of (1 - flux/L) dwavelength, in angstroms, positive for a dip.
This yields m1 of -0.2 angstroms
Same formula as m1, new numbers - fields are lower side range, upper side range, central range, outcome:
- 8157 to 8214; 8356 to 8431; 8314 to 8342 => 0.4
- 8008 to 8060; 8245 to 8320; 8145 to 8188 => 0.3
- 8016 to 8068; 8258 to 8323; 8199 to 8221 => 0.5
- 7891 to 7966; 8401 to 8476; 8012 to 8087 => -1.0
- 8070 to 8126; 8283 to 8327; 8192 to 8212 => 0.6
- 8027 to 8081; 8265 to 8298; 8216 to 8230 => 0.3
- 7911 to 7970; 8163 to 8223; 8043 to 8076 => -0.6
